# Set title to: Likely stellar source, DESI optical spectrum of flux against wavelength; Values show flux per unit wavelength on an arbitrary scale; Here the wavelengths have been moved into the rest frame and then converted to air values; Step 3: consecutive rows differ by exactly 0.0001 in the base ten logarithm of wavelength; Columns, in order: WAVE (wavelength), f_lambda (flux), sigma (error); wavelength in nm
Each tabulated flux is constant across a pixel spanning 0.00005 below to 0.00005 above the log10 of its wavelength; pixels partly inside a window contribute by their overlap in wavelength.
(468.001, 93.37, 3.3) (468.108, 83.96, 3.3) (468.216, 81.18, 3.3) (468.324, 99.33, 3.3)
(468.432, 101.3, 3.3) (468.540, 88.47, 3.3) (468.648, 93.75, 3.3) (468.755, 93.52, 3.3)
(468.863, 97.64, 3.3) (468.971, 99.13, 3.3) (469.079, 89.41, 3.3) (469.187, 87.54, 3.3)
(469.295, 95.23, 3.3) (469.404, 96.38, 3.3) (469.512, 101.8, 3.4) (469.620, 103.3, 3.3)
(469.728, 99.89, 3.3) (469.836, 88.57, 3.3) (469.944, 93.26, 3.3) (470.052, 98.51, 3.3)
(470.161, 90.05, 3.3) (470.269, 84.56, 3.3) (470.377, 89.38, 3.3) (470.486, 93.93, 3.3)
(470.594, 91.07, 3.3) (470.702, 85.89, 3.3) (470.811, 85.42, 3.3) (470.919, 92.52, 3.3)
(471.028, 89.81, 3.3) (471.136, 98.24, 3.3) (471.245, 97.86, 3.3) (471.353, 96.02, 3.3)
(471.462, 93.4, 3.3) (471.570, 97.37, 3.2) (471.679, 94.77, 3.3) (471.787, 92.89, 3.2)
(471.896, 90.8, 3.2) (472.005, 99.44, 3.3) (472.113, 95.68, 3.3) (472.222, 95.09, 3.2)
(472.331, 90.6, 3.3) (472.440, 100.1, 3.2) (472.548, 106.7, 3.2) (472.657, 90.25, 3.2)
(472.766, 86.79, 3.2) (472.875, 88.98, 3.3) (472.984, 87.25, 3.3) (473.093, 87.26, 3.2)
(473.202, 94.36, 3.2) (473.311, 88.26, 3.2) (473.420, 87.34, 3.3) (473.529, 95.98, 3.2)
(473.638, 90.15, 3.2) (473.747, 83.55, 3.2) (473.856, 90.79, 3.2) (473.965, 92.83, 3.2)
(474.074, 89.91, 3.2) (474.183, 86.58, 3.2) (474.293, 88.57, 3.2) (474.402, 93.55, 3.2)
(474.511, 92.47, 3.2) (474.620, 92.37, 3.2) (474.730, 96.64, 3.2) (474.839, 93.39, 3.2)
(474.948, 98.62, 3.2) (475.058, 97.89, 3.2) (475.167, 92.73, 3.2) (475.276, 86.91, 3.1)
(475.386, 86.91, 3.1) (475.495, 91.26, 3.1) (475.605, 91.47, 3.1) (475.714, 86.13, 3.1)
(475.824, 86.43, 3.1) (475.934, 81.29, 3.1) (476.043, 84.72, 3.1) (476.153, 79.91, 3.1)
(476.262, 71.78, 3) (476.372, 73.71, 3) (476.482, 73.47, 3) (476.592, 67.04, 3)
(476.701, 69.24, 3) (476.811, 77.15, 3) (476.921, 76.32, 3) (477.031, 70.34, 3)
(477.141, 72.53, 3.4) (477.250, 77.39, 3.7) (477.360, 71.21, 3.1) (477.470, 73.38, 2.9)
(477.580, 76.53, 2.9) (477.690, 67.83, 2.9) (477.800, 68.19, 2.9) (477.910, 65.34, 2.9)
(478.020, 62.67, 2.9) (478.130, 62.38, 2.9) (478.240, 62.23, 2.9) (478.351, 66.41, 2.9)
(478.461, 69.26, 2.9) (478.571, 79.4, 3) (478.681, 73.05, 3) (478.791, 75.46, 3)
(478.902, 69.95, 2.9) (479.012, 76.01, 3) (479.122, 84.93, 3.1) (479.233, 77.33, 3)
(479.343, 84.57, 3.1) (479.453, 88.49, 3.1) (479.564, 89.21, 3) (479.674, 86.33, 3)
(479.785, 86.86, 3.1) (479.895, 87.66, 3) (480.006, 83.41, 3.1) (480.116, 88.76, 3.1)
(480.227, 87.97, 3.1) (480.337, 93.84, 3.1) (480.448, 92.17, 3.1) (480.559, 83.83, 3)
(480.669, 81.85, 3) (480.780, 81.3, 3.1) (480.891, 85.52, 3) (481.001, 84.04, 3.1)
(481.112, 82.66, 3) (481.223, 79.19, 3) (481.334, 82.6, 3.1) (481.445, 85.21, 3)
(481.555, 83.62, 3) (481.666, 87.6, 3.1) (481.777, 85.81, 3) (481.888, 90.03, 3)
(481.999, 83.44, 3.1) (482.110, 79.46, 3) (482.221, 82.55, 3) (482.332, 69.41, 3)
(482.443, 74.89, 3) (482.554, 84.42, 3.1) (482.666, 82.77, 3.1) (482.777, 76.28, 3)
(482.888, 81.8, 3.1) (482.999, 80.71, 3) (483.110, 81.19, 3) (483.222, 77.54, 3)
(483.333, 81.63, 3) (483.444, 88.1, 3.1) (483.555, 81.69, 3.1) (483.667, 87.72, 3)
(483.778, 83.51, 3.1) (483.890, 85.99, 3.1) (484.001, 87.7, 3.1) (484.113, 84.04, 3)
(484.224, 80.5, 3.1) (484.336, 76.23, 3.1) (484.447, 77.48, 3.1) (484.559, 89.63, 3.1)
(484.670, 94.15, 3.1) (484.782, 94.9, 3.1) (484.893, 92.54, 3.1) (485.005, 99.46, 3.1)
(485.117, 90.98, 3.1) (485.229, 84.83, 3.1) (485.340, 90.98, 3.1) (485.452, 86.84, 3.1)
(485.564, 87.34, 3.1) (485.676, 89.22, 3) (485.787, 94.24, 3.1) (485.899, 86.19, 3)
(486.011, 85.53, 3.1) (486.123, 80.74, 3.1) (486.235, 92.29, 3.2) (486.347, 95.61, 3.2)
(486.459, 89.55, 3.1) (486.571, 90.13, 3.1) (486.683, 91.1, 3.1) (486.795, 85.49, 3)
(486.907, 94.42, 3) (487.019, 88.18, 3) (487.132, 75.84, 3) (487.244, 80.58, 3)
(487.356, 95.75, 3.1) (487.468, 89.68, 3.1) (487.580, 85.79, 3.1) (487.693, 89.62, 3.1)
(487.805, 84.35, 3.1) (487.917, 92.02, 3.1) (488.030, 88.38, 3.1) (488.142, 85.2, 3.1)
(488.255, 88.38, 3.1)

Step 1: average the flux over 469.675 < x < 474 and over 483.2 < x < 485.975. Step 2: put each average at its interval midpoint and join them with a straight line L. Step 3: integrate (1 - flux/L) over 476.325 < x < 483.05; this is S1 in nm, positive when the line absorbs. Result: 0.79 nm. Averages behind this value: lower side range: 92.4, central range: 78.7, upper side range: 87.1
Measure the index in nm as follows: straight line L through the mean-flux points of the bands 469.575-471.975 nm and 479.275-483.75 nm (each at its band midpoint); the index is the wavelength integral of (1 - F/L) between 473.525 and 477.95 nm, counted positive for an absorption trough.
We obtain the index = 0.30 nm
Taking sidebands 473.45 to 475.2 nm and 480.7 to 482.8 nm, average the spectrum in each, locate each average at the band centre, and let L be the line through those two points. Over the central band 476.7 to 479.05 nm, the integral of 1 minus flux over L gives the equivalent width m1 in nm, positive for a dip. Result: 0.44 nm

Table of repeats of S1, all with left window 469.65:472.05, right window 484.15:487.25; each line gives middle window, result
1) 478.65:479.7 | 0.11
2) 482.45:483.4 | 0.09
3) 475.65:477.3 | 0.26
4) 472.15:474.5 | 0.02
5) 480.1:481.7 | 0.08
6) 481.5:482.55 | 0.09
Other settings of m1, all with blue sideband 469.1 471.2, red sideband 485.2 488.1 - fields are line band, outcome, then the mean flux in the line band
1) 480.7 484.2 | 0.27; 82.6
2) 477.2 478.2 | 0.24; 69.3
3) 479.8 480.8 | 0.03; 87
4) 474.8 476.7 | 0.14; 84.4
